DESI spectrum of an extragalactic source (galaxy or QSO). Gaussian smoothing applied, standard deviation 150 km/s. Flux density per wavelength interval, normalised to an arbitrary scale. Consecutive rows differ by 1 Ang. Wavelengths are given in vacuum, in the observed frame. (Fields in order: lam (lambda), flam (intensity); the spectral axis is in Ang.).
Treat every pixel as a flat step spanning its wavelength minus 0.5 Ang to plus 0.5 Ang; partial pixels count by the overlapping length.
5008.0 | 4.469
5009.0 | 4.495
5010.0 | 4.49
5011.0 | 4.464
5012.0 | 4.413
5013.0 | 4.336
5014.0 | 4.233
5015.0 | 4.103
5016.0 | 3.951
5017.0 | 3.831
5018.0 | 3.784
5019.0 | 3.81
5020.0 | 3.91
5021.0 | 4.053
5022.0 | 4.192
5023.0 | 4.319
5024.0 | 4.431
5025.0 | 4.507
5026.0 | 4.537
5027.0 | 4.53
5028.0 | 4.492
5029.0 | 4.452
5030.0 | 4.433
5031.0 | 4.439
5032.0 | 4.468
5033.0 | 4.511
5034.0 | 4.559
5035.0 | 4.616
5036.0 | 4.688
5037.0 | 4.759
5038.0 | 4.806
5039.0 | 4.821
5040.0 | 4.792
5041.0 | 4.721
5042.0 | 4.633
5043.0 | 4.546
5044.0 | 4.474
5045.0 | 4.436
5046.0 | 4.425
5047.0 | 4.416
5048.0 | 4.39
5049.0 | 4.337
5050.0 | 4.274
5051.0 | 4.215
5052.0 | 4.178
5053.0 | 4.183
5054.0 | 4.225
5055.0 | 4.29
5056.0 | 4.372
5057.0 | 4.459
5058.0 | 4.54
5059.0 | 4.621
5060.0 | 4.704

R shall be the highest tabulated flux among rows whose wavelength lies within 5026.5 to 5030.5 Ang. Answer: 4.53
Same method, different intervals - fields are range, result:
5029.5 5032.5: 4.468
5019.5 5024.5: 4.431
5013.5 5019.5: 4.233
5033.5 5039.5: 4.821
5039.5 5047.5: 4.792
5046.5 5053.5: 4.416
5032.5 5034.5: 4.559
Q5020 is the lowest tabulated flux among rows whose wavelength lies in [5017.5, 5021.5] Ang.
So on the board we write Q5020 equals 3.784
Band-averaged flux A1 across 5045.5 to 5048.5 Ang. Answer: 4.41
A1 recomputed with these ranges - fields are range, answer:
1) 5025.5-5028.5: 4.52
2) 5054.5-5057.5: 4.37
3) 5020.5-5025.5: 4.3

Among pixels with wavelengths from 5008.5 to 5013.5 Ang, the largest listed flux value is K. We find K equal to 4.495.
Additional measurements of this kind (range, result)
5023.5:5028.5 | 4.537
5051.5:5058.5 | 4.54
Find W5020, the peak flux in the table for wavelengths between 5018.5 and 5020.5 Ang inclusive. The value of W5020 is 3.91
